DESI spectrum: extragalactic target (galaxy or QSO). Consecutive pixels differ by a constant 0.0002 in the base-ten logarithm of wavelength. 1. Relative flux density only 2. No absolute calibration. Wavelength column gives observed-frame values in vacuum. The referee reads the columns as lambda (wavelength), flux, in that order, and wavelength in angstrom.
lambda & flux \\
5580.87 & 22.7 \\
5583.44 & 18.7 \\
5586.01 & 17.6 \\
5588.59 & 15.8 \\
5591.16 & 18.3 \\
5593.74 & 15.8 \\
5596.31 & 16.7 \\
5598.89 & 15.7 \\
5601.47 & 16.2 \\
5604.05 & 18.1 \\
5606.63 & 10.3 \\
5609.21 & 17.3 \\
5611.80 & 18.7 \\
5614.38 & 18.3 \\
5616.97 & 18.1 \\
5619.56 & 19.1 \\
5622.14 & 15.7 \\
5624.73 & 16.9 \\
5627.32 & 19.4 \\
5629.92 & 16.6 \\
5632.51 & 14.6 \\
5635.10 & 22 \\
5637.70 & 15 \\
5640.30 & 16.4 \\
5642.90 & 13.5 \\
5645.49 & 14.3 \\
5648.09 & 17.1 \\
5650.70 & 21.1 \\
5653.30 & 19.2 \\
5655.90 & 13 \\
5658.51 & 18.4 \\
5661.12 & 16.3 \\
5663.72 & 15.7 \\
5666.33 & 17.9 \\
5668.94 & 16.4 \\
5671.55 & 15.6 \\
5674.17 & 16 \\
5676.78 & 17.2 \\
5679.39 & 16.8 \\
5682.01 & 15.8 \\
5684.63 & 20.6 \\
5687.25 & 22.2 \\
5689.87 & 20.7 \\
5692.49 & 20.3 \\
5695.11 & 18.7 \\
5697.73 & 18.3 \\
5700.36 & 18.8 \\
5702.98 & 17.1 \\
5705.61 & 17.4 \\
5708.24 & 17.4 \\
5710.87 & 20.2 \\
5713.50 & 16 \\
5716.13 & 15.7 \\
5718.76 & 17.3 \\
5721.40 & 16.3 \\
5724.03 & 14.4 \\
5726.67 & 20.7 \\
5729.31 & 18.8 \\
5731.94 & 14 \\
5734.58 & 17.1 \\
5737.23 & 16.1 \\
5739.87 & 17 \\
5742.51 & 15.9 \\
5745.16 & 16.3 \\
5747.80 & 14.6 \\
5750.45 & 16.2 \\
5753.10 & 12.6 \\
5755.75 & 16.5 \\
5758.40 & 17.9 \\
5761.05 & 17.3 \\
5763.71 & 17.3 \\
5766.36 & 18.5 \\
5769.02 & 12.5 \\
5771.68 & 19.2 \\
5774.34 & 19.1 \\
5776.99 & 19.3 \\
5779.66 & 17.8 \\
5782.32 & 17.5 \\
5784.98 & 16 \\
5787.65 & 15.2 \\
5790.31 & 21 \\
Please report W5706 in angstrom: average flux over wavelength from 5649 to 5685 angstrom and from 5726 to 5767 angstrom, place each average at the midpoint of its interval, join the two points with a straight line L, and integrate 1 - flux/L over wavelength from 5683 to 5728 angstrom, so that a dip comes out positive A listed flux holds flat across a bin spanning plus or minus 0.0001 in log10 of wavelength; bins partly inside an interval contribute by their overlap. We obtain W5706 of -4.0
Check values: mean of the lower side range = 17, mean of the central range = 18.3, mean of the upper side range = 16.6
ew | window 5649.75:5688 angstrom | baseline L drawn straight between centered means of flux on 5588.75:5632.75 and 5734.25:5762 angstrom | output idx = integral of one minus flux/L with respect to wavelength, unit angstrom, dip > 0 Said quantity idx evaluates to -2.0 angstrom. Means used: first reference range 16.8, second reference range 16.1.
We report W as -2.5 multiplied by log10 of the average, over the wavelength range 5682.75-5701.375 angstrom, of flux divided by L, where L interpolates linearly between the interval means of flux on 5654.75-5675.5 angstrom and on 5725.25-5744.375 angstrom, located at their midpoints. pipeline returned -0.20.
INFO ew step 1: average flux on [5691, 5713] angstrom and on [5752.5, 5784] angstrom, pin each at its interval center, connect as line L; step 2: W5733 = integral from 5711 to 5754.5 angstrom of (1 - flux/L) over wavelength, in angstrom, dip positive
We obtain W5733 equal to 3.9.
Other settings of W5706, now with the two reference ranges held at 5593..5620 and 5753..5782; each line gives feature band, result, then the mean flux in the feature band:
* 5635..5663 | 0.27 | 16.7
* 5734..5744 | 0.41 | 16.5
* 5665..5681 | 0.30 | 16.6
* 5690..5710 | -1.67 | 18.5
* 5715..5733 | 0.36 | 16.8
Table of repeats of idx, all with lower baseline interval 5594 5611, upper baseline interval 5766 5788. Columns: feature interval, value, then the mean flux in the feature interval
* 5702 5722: -0.6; 17.2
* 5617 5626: -0.8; 17.4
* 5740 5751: 0.7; 15.9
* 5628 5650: -0.4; 16.4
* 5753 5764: 0.3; 16.6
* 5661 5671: -0.1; 16.5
